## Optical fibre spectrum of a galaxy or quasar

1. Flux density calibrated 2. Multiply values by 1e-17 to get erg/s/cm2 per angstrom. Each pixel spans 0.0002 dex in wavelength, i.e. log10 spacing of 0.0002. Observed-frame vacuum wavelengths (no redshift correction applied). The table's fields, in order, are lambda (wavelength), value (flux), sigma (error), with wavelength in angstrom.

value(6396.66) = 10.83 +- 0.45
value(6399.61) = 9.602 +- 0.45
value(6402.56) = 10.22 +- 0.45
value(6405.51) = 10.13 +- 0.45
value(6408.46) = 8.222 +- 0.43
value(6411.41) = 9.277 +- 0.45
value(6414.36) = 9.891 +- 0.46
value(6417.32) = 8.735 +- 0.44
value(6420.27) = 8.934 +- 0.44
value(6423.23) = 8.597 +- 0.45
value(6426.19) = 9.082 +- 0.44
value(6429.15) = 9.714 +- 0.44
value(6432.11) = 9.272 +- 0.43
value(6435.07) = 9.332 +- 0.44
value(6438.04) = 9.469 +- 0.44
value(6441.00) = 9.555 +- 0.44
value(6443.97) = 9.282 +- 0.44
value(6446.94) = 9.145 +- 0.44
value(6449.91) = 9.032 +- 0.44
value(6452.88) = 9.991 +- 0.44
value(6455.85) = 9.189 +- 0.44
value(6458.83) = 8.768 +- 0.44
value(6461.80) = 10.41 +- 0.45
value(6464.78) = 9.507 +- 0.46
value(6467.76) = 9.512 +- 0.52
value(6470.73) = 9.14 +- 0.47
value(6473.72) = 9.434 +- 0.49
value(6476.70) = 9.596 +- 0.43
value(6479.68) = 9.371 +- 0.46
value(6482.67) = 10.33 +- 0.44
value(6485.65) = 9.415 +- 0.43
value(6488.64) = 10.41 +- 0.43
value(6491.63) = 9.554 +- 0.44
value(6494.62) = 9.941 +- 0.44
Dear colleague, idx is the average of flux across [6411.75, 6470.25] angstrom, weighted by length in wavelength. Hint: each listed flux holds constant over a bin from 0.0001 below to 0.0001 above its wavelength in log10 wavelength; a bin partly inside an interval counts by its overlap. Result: 9.33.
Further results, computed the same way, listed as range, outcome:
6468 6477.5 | 9.39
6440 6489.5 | 9.52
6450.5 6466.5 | 9.54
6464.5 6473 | 9.37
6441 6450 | 9.23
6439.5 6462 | 9.37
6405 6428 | 9.08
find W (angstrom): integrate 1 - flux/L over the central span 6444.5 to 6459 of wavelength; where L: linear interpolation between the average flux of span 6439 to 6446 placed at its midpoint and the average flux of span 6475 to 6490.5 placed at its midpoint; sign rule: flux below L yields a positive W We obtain 0.3 angstrom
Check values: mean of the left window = 9.4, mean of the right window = 9.81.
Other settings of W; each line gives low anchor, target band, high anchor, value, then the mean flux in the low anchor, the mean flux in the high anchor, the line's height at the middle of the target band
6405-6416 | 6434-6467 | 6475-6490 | 0.6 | 9.31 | 9.82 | 9.59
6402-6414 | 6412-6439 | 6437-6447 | 0.6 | 9.45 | 9.39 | 9.42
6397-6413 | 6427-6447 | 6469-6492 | 0.4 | 9.59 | 9.66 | 9.62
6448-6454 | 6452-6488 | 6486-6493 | 0.4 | 9.46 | 9.89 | 9.67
